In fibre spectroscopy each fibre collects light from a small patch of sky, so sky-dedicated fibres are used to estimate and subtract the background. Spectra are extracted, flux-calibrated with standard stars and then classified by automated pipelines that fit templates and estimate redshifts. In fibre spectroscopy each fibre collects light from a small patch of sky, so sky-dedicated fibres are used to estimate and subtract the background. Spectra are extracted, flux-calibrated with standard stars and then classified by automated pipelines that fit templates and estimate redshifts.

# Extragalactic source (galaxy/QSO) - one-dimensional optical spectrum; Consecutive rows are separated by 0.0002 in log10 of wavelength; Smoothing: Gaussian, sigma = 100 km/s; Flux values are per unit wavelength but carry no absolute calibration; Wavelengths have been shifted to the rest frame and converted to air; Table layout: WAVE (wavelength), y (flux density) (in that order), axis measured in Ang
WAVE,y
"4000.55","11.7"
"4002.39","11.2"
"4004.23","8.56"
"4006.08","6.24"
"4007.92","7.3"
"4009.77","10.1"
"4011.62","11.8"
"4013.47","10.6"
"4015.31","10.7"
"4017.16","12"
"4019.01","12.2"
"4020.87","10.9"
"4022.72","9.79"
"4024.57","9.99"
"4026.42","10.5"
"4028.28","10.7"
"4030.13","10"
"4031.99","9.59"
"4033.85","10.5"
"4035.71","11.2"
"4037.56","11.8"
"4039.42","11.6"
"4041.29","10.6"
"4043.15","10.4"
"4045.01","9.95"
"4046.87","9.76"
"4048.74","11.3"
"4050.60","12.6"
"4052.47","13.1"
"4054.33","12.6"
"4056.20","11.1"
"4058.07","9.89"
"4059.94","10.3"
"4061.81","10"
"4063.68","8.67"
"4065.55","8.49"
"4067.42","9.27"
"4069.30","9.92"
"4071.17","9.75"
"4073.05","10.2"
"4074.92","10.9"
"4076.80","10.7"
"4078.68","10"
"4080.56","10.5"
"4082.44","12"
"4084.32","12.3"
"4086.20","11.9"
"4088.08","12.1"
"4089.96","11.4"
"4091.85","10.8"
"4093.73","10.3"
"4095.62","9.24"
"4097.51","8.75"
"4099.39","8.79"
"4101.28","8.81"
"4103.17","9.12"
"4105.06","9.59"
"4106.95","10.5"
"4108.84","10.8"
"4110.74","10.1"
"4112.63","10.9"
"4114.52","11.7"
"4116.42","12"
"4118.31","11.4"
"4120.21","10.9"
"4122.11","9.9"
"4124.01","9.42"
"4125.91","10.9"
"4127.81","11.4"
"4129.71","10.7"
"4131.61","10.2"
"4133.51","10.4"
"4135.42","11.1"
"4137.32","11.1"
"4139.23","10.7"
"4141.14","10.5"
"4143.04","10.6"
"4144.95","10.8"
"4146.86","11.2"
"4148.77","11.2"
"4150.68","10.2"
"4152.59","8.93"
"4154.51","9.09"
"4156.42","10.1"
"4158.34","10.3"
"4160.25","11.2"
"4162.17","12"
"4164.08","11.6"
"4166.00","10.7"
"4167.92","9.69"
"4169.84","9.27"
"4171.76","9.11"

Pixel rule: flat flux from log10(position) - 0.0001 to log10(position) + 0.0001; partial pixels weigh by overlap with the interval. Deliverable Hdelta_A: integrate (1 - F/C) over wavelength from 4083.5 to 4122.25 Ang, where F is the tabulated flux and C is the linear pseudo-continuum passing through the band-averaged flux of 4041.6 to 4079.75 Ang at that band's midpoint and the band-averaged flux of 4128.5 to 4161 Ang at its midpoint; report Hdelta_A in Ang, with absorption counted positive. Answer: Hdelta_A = -0.3 Ang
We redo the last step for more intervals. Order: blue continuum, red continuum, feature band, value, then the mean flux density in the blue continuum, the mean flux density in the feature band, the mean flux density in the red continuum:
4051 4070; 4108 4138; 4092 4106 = 1.8 Ang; 10.4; 9.32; 10.8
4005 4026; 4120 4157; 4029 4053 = -1.7 Ang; 10.1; 10.9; 10.5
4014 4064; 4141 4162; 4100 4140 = 0.0 Ang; 10.8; 10.5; 10.4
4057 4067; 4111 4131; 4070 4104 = -1.2 Ang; 9.48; 10.4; 10.9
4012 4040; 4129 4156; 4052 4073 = 1.0 Ang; 10.8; 10.2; 10.5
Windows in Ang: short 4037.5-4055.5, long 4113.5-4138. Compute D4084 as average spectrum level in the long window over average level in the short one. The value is 0.96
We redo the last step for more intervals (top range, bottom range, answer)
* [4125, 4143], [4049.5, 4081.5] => 1.03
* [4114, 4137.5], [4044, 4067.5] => 1.02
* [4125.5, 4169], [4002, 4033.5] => 1.05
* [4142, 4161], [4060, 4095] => 0.99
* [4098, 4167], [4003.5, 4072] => 1.01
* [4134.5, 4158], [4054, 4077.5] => 1.04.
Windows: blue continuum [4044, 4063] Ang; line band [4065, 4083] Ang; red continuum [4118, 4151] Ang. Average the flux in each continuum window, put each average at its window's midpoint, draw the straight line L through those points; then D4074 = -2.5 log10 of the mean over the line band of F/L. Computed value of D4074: 0.080 mag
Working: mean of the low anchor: 11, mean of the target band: 10.2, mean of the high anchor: 10.7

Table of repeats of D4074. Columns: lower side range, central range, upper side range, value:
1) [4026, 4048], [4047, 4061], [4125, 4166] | -0.085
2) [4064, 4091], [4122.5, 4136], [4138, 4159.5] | -0.013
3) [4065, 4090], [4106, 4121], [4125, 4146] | -0.030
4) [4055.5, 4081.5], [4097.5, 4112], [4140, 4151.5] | 0.076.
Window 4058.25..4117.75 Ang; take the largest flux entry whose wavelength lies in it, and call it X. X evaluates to 12.3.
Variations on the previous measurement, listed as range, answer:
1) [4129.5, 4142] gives 11.1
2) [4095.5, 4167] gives 12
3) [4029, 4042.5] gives 11.8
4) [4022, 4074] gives 13.1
